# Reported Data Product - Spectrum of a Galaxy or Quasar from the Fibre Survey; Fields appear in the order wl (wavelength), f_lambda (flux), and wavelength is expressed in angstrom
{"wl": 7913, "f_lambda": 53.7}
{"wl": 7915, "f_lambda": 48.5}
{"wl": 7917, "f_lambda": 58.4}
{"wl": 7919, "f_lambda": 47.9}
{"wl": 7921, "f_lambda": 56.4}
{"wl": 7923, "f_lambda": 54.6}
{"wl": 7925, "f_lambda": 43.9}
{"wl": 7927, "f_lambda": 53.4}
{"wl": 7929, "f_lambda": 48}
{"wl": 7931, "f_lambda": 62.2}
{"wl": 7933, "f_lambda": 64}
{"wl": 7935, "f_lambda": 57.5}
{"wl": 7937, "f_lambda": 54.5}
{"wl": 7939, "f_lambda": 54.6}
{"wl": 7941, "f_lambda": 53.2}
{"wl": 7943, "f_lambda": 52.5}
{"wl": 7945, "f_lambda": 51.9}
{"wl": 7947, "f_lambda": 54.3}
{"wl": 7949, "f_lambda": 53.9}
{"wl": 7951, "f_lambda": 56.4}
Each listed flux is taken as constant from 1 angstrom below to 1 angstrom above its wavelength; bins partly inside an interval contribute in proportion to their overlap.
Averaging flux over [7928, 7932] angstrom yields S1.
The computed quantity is 55.1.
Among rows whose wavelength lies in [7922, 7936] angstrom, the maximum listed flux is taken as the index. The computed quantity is 64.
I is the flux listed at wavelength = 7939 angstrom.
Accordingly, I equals 54.6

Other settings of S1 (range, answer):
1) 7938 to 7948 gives 53.3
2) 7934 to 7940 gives 55.5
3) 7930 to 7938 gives 59.5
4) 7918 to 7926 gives 50.7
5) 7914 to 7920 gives 51.6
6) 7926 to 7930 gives 50.7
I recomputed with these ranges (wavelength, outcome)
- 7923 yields 54.6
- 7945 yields 51.9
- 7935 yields 57.5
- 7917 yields 58.4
